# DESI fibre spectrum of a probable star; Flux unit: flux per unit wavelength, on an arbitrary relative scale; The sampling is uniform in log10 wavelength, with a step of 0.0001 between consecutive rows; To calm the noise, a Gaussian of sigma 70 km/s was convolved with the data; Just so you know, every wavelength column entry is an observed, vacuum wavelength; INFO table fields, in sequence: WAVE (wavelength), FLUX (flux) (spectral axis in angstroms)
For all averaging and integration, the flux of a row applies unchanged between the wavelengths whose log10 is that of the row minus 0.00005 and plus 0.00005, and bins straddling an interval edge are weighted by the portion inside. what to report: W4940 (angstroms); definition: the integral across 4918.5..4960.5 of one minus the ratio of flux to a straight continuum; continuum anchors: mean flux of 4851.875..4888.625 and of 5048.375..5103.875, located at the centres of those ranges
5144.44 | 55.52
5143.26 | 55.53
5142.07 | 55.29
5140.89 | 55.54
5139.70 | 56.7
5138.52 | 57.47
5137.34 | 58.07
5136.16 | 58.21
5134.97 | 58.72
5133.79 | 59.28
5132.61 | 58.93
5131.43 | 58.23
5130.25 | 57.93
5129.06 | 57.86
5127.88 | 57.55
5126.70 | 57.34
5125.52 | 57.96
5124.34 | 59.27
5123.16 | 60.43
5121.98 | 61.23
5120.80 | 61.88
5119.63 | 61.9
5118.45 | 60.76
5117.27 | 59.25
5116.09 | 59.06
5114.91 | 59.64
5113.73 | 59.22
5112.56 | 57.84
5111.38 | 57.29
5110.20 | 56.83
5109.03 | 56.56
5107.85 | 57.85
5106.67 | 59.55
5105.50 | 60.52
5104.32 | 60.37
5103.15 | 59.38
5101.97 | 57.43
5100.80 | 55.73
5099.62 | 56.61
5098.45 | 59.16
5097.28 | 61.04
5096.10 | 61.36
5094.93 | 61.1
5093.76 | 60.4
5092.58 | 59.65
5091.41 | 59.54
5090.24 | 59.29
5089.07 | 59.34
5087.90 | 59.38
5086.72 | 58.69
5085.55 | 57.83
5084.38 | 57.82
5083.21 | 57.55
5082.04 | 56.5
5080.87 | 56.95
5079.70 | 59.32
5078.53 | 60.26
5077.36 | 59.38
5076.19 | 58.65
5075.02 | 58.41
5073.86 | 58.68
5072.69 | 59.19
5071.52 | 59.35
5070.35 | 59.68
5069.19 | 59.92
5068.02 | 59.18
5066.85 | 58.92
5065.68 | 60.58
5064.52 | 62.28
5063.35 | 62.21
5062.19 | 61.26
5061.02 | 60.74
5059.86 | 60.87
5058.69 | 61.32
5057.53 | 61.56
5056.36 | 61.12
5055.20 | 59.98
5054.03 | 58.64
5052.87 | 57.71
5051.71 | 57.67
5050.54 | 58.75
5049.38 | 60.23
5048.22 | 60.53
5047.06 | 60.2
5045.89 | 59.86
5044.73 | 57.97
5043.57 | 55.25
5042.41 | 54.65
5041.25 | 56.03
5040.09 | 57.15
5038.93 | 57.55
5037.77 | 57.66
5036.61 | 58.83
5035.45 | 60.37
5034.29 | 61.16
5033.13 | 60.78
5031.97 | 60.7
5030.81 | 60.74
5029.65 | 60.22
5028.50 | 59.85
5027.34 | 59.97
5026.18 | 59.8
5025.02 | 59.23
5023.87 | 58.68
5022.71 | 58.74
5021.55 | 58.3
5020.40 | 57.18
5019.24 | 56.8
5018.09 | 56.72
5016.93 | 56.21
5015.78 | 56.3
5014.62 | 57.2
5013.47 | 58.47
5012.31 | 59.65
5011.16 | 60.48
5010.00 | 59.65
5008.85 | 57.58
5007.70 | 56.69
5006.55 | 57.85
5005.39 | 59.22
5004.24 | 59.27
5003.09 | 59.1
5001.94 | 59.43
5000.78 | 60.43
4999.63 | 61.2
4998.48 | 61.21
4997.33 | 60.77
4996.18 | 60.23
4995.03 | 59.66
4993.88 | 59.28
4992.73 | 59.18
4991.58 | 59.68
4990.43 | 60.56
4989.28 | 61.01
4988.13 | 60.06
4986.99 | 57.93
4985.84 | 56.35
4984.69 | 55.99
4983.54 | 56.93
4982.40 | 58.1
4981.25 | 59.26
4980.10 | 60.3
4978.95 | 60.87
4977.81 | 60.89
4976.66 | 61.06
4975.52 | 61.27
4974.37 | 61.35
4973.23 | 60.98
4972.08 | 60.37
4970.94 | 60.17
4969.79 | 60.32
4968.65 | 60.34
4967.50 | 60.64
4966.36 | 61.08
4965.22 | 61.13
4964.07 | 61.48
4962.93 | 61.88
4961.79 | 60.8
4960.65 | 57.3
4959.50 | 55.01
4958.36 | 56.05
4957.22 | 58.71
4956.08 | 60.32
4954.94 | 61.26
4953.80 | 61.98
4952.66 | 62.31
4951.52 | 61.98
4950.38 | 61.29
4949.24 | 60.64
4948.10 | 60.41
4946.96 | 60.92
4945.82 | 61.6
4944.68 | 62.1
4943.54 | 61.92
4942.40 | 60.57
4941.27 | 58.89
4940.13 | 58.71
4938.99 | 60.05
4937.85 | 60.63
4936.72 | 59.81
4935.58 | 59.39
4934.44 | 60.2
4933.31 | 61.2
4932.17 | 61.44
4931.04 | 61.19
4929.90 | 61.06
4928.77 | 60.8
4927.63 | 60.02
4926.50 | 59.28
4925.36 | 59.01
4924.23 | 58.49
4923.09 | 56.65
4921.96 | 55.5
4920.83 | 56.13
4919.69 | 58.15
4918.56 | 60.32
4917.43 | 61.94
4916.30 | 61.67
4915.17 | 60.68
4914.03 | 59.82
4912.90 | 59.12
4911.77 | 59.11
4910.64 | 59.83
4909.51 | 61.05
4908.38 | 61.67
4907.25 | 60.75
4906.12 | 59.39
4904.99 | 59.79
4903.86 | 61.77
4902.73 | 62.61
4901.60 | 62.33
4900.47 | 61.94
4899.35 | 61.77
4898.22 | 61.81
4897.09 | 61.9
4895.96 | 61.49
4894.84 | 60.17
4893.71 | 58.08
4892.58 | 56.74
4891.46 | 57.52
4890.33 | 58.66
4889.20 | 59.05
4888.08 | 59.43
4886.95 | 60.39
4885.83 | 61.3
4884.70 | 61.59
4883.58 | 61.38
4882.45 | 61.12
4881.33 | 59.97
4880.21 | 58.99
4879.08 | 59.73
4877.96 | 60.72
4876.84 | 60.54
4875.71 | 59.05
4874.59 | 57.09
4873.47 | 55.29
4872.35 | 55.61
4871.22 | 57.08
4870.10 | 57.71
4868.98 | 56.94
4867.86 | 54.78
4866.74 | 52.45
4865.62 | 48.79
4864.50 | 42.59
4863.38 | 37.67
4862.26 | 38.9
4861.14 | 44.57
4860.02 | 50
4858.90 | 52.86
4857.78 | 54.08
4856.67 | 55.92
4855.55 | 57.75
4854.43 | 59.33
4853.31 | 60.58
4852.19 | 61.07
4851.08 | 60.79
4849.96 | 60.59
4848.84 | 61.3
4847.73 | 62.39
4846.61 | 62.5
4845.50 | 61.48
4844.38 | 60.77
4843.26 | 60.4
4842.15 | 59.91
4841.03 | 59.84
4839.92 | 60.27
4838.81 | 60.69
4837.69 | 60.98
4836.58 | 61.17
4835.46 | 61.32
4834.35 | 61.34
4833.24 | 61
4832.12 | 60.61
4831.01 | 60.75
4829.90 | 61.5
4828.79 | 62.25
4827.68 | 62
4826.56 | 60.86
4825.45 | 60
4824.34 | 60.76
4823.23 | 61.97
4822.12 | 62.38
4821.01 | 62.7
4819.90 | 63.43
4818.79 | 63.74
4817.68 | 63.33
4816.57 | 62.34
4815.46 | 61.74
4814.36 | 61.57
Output -2.2 angstroms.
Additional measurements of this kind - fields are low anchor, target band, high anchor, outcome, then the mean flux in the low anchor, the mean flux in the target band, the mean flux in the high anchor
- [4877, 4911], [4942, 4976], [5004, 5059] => -0.5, 60.4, 60.5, 58.7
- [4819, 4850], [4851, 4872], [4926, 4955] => 2.9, 61.3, 52.7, 60.8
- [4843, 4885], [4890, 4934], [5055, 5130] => -2.3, 56.4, 60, 59.3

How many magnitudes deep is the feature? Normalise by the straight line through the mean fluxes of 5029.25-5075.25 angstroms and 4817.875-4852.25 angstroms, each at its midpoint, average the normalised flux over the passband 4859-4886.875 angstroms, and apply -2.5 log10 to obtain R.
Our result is 0.116 mag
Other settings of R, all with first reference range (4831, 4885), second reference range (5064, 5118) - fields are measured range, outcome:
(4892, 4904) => -0.061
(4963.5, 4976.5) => -0.050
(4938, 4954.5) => -0.054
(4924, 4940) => -0.043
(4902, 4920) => -0.052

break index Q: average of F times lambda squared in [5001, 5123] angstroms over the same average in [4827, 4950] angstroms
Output 1.07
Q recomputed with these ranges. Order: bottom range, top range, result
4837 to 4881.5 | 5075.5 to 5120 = 1.15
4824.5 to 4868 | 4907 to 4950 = 1.08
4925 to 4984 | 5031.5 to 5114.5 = 1.03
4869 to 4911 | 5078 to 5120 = 1.07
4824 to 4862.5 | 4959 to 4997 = 1.07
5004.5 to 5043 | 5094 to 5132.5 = 1.05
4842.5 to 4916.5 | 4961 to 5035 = 1.07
